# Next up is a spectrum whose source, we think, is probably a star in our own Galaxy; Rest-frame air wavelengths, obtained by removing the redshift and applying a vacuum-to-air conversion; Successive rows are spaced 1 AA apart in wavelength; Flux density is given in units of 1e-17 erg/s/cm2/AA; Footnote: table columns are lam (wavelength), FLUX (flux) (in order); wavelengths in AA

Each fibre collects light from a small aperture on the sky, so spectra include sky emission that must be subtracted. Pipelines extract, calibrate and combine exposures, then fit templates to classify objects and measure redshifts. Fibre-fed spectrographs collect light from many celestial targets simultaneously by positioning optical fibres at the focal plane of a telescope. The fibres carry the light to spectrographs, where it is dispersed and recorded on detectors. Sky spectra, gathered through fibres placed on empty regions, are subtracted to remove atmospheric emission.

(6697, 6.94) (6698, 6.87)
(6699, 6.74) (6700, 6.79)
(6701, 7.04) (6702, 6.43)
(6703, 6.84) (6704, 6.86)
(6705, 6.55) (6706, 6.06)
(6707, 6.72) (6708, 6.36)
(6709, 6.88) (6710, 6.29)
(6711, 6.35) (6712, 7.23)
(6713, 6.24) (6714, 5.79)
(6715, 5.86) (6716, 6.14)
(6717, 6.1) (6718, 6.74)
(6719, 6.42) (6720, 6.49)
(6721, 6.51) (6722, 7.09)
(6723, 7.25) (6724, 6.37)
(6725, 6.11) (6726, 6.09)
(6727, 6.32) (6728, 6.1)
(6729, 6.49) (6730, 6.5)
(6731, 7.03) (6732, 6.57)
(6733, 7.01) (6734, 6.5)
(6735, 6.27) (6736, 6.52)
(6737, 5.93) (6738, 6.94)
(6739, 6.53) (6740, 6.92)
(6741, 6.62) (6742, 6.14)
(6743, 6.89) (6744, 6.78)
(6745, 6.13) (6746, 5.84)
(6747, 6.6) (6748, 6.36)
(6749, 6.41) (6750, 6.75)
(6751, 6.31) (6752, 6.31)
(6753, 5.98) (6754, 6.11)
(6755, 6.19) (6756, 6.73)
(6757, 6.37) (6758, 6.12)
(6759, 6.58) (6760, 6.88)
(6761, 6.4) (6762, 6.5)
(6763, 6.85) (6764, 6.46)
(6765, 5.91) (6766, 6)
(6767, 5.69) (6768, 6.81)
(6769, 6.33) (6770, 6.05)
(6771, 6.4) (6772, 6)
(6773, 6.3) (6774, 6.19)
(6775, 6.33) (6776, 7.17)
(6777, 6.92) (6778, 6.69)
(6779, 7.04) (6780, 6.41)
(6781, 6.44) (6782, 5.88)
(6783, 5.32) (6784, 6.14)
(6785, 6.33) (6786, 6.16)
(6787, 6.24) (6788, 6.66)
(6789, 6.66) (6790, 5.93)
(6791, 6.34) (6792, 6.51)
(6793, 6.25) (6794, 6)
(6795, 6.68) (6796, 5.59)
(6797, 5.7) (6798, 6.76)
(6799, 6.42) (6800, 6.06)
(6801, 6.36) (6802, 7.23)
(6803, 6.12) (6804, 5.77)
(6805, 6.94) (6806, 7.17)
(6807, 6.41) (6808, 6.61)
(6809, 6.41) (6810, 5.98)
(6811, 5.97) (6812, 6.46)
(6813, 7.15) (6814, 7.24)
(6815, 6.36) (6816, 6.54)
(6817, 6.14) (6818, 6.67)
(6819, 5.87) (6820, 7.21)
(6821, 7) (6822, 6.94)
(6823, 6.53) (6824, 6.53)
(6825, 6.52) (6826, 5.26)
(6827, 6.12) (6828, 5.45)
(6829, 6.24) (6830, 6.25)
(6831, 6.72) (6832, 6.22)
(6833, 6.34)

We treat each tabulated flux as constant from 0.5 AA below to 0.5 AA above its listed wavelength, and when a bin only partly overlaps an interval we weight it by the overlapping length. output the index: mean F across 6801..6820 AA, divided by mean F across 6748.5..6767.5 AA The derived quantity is 1.03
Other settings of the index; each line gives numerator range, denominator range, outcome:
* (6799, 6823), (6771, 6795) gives 1.03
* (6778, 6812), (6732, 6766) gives 0.98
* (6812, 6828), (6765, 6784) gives 1.03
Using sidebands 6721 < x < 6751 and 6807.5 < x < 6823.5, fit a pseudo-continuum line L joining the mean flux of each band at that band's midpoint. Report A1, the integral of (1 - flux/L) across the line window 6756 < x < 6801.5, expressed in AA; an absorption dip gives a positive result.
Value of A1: 1.46 AA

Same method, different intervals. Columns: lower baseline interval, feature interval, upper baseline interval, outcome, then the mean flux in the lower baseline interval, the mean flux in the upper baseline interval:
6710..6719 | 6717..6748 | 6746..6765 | -0.8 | 6.31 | 6.41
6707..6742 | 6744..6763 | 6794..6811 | 0.2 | 6.49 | 6.36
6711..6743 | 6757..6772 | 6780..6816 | 0.2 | 6.48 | 6.35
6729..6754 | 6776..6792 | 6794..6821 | 0.2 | 6.49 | 6.46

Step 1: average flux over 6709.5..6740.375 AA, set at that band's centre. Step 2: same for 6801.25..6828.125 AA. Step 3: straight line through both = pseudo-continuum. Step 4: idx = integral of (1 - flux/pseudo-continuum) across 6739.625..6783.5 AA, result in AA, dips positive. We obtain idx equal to 0.60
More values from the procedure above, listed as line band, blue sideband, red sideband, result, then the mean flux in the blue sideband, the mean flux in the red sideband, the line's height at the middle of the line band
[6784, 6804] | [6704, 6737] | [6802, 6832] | 0.5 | 6.46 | 6.44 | 6.45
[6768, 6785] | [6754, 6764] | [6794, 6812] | 0.2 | 6.49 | 6.36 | 6.44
